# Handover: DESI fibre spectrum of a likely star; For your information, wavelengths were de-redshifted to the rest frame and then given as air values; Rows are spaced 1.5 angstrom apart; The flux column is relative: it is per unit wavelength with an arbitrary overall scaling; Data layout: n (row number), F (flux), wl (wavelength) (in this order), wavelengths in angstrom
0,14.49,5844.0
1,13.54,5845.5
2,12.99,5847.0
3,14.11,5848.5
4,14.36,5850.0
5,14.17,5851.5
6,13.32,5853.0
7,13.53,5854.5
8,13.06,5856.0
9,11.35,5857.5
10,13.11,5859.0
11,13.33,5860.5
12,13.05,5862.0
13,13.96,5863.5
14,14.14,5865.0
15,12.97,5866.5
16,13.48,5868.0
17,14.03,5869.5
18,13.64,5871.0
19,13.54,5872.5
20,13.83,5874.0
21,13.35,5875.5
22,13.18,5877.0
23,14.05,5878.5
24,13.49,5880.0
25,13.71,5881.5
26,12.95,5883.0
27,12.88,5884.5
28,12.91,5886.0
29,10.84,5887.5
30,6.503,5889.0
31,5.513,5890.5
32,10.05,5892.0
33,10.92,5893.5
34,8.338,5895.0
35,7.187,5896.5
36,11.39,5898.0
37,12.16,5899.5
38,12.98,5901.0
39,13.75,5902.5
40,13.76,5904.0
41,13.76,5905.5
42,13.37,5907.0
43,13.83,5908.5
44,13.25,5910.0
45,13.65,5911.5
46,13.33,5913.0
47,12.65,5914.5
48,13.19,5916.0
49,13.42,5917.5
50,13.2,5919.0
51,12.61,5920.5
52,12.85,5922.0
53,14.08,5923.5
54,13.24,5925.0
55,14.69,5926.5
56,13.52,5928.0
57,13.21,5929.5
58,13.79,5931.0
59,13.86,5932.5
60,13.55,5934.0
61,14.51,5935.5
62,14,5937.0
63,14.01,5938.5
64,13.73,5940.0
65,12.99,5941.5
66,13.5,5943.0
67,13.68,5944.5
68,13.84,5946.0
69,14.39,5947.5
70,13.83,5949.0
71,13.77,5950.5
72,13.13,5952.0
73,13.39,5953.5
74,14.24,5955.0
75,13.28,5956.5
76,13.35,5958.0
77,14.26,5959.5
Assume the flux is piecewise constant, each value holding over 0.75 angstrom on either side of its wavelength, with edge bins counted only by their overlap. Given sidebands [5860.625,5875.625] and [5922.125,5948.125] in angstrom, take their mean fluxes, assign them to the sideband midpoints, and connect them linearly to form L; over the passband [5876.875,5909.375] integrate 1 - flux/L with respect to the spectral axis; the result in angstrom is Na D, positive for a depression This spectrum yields 4.7 angstrom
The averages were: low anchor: 13.6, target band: 11.7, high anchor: 13.8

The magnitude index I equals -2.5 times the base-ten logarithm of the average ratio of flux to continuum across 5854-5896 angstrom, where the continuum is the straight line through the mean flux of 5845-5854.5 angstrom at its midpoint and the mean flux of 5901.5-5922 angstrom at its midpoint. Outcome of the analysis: 0.11 mag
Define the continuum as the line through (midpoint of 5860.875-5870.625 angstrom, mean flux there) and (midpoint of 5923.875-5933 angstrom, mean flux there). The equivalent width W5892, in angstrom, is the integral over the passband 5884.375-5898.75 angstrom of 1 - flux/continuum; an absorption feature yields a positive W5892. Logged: 4.4 angstrom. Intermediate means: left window 13.6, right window 13.7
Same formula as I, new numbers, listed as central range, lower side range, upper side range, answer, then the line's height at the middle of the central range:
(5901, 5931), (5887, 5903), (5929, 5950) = -0.15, 11.7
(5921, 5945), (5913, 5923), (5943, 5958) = -0.03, 13.3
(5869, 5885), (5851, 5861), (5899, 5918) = -0.03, 13.2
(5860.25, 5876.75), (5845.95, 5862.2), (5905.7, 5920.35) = -0.02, 13.3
